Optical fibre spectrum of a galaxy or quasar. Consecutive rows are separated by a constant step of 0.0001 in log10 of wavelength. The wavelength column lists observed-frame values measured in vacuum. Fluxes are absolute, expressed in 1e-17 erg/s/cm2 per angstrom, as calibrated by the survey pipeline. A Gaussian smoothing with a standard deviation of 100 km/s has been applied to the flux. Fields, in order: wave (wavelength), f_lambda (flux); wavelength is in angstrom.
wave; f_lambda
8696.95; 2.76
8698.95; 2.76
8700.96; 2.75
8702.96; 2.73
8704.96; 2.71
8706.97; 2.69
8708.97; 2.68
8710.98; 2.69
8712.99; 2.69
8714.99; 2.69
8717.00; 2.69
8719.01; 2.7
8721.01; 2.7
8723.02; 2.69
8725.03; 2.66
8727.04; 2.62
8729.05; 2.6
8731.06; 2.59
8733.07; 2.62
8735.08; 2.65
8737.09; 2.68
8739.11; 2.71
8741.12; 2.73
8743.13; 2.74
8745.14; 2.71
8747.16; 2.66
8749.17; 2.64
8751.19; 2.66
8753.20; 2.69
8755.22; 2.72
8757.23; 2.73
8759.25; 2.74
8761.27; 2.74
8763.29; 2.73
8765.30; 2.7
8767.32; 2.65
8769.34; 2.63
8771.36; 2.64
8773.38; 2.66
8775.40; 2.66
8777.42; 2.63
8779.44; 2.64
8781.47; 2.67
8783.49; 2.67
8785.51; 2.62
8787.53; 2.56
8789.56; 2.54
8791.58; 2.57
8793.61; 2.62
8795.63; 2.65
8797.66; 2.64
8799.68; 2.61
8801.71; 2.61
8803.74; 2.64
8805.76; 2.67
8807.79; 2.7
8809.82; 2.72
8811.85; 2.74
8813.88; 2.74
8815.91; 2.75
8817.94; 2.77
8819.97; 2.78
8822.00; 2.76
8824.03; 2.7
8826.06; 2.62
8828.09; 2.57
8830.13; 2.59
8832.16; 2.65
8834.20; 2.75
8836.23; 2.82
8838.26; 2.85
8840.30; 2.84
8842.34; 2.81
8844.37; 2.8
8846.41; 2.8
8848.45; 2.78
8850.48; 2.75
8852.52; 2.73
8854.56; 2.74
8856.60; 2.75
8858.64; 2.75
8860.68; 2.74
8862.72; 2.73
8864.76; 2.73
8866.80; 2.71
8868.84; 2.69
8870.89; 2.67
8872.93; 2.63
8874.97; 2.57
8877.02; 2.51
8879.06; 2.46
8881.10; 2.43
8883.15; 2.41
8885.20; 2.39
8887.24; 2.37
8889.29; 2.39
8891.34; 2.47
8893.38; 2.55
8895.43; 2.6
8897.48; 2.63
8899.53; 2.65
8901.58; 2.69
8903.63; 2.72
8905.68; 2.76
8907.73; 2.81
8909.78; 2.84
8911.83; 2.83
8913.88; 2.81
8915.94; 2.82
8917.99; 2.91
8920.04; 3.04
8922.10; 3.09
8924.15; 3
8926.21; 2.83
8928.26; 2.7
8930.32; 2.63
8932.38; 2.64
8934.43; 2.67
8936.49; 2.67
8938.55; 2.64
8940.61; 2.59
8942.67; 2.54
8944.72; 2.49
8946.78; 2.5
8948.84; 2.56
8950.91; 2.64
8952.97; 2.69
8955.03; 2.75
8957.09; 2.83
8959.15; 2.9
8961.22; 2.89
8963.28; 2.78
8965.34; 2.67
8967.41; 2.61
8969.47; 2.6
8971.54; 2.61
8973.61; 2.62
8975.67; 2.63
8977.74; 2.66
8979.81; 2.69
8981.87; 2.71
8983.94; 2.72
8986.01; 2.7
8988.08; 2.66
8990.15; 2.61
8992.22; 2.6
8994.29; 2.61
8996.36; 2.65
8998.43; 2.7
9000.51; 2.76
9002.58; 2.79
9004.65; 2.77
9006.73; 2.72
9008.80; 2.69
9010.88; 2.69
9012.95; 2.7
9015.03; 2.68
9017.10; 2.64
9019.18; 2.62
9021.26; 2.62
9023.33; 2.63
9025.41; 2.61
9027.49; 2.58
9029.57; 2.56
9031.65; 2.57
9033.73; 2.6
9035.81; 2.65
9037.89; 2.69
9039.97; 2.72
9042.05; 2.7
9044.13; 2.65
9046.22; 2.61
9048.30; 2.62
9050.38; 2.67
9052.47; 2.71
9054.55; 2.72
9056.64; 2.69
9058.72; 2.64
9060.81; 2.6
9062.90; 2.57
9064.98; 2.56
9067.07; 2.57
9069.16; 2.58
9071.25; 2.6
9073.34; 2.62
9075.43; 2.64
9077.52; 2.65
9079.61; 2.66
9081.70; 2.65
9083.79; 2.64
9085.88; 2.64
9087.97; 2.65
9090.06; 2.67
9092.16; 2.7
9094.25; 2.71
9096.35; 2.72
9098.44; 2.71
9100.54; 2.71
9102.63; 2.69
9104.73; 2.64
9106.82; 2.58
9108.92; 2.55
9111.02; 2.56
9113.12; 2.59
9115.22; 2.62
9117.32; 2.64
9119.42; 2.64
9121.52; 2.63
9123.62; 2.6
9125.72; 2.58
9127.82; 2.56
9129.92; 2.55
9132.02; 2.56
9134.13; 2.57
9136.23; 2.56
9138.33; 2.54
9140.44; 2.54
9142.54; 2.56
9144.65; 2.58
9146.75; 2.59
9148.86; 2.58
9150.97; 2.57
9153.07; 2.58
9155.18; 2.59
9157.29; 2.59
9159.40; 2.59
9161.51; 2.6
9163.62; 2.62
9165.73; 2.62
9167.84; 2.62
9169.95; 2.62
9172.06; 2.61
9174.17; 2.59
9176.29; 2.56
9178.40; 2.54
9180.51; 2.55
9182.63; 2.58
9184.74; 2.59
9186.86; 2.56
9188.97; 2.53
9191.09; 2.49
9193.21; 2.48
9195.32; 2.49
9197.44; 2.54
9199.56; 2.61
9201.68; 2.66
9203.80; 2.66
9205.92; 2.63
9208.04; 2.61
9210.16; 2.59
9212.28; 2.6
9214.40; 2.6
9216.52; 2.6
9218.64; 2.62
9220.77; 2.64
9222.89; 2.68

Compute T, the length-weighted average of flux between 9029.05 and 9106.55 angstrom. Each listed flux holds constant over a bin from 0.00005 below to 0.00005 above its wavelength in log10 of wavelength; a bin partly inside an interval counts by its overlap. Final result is 2.65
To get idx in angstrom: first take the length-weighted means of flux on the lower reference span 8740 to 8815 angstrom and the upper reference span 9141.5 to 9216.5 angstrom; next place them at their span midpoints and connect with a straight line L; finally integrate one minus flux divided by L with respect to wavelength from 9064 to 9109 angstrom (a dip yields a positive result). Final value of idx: -0.74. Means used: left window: 2.67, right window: 2.58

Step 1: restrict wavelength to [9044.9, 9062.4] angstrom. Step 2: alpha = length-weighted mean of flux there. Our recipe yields 2.65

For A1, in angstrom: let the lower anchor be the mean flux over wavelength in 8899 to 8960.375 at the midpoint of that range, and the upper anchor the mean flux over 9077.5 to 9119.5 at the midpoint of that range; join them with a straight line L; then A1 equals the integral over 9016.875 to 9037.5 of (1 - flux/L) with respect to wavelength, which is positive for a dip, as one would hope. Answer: 0.6 angstrom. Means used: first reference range 2.74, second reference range 2.65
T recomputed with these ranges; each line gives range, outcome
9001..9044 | 2.66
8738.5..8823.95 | 2.68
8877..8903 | 2.51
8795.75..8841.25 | 2.7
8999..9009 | 2.75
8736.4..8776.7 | 2.69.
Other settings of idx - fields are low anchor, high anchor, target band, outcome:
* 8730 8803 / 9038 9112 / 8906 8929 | -2.0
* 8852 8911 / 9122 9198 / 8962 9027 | -1.7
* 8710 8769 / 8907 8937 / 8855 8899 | 3.2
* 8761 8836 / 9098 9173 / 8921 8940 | -0.9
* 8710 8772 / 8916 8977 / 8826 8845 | -0.3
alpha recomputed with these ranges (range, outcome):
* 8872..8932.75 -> 2.67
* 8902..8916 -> 2.79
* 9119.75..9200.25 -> 2.57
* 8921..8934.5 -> 2.8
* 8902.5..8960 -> 2.75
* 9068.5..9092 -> 2.64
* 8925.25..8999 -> 2.67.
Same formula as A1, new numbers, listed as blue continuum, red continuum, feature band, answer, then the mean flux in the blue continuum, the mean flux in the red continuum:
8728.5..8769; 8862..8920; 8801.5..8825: -0.47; 2.68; 2.64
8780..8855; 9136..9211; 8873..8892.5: 1.61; 2.7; 2.58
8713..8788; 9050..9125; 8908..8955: -1.42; 2.67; 2.64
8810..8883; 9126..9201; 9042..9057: -0.29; 2.7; 2.57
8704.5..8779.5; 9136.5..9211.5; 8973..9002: -0.52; 2.68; 2.58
